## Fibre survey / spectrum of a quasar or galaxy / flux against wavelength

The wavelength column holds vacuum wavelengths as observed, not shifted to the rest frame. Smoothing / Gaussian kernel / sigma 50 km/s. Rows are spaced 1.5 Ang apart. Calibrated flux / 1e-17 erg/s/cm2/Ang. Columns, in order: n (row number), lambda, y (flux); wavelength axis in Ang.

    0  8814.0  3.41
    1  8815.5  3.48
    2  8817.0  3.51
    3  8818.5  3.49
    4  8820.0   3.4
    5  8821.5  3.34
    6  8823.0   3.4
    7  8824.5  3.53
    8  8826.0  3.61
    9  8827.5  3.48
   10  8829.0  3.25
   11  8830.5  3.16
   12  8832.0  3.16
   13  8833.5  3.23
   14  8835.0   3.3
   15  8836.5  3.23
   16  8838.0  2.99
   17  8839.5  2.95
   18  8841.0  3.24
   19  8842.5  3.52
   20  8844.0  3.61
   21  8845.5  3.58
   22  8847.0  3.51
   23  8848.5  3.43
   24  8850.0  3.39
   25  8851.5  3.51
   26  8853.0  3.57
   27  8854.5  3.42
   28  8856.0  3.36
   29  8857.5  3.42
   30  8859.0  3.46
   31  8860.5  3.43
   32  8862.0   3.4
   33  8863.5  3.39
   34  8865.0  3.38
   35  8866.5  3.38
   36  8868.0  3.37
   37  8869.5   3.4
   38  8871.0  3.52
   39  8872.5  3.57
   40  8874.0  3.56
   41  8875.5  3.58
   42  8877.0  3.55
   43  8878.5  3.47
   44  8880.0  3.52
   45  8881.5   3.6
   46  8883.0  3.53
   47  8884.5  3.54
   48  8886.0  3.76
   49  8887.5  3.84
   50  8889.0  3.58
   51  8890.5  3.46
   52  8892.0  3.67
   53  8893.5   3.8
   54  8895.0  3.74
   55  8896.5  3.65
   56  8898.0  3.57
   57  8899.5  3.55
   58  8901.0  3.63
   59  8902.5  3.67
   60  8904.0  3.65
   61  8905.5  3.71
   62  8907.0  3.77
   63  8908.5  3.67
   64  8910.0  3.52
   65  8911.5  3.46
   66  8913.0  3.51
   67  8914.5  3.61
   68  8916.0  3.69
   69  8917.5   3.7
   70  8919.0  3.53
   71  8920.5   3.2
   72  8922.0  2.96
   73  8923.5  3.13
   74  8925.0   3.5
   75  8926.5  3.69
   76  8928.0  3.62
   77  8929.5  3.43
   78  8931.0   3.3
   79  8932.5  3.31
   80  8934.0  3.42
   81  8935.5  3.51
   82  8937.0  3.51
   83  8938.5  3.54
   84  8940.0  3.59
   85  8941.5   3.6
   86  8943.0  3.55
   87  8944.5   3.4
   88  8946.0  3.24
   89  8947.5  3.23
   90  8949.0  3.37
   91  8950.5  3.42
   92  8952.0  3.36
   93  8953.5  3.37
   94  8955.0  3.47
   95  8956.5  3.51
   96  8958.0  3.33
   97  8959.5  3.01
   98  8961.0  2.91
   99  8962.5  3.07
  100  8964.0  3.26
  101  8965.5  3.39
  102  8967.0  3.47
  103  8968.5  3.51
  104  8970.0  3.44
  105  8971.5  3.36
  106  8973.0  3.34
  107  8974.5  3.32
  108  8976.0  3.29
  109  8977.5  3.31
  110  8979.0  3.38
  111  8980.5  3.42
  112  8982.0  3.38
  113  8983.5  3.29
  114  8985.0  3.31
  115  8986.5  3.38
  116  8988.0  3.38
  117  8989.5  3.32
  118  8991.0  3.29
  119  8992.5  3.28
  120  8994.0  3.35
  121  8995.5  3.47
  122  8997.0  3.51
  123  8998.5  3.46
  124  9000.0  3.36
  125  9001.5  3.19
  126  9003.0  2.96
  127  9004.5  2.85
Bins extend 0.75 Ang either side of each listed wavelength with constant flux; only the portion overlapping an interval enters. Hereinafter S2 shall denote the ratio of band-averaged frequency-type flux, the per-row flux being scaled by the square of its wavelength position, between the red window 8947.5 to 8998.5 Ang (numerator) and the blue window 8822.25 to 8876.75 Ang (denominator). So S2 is 1.0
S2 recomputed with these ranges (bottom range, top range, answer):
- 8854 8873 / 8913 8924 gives 1.01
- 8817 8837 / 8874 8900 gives 1.09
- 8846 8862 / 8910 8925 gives 1.01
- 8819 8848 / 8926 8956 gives 1.06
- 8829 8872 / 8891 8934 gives 1.07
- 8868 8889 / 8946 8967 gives 0.94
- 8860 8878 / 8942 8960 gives 0.99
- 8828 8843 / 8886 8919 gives 1.15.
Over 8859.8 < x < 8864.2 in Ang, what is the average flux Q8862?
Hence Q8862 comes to 3.41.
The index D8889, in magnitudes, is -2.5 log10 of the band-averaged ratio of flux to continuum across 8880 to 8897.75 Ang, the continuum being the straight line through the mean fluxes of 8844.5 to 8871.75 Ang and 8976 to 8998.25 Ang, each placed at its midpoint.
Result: -0.07 mag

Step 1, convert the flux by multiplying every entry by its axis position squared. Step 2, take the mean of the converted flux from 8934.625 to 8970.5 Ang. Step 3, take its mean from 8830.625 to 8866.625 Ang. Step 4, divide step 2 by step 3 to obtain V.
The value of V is 1.03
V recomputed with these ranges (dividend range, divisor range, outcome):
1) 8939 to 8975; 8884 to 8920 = 0.94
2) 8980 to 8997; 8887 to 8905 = 0.94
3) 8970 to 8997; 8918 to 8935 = 1.00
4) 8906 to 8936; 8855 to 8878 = 1.02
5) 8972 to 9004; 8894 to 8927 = 0.95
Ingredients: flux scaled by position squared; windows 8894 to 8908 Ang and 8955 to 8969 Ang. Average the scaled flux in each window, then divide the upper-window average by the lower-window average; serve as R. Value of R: 0.9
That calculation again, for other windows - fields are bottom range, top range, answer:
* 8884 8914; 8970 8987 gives 0.94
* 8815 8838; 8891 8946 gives 1.07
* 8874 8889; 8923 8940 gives 0.97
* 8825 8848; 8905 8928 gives 1.08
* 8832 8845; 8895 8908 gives 1.14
